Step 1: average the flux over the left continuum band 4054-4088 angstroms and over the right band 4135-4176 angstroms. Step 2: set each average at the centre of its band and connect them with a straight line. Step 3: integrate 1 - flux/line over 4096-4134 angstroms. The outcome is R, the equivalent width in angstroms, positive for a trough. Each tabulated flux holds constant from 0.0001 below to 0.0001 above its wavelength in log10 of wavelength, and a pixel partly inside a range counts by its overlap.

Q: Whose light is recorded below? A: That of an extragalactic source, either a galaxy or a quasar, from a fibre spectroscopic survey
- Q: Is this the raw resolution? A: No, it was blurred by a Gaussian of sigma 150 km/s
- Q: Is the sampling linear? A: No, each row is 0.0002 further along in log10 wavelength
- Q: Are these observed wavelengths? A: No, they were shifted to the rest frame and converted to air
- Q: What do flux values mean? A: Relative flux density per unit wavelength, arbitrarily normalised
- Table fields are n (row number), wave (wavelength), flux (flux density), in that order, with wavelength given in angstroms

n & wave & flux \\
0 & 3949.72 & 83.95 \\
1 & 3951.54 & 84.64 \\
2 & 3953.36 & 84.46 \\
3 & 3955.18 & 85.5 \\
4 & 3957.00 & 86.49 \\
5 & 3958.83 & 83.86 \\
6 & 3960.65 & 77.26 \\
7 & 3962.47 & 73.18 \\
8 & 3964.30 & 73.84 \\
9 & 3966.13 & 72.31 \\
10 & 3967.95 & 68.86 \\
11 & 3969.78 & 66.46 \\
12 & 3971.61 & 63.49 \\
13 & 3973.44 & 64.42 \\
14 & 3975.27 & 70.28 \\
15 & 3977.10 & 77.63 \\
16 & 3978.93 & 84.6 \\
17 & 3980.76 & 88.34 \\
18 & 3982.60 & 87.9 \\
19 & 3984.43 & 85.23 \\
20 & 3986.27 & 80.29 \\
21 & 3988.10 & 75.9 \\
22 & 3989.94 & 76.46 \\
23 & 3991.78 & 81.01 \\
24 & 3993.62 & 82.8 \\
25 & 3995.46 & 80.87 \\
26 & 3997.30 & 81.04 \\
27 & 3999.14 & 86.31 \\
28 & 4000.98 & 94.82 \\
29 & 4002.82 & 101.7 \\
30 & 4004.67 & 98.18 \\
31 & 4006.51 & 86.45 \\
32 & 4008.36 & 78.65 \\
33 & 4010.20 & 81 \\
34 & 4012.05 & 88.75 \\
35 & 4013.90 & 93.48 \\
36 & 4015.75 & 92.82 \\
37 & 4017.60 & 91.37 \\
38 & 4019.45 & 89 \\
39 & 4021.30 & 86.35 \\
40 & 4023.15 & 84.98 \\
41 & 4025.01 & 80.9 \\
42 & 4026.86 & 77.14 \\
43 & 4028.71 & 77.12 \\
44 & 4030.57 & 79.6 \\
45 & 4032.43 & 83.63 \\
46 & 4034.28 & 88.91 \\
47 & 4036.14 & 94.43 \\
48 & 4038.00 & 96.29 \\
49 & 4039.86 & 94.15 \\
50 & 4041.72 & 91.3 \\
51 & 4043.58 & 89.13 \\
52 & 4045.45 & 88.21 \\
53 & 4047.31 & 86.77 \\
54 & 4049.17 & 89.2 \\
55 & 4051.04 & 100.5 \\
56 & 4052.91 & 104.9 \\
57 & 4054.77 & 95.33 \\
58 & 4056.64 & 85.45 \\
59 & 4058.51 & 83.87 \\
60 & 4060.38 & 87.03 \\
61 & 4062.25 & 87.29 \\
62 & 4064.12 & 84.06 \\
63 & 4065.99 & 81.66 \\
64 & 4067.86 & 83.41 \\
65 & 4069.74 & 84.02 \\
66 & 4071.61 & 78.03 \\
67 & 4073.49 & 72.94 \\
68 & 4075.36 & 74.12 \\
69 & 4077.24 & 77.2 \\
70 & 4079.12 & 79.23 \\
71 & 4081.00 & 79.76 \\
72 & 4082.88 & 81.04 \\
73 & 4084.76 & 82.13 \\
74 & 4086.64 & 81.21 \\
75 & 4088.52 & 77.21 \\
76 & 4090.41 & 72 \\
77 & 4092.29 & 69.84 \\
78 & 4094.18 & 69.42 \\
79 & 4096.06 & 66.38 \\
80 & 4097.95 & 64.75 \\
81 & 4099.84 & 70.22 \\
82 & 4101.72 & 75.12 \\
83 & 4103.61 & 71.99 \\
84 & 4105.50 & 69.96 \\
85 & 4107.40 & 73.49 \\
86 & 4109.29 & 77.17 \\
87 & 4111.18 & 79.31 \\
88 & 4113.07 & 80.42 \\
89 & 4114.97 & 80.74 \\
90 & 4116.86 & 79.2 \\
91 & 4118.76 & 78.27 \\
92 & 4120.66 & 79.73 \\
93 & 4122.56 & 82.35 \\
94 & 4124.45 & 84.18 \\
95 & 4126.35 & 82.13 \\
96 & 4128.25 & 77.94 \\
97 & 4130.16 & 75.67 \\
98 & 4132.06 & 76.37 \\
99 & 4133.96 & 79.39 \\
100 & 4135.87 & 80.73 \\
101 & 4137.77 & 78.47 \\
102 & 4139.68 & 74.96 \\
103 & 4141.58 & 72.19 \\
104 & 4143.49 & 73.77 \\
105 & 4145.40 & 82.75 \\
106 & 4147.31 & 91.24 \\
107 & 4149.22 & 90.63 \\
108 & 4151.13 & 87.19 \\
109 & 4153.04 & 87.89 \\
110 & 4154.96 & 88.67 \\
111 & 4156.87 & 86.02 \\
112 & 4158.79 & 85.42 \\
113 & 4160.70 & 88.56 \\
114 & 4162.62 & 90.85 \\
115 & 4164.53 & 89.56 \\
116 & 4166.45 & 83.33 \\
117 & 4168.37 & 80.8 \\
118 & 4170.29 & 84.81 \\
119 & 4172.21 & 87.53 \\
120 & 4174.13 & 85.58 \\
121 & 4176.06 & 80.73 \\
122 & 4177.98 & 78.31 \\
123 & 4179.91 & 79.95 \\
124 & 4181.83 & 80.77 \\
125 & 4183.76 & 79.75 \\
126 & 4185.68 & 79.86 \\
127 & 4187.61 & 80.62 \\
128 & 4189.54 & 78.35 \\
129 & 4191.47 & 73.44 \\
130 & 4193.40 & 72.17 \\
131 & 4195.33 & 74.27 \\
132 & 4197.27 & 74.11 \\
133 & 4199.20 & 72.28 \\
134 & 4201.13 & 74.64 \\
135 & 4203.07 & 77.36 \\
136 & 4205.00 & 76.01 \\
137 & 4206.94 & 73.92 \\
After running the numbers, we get 3.0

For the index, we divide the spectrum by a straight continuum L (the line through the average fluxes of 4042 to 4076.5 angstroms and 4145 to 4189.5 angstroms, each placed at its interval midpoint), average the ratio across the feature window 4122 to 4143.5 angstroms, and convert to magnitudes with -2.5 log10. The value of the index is 0.09 mag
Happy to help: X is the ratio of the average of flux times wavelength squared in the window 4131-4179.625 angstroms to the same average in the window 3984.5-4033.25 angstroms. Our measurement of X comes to 1.05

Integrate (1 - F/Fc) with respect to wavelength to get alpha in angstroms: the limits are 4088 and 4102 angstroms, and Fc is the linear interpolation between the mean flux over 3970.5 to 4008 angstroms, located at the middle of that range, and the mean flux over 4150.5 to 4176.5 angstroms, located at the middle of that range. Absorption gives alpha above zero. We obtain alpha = 2.40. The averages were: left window 82.3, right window 86.3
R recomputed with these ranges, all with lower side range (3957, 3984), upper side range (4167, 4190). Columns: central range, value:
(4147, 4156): -0.9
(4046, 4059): -2.4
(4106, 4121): 0.3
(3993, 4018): -3.8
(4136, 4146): 0.5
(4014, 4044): -3.9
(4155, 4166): -0.9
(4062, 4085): -0.4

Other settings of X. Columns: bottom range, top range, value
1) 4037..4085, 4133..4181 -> 1.02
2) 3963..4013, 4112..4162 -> 1.09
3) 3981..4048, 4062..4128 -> 0.93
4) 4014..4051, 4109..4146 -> 0.94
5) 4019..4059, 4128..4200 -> 0.97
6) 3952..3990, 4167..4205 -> 1.13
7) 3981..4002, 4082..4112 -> 0.93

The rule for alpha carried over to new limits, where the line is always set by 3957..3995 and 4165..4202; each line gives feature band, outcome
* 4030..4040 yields -1.53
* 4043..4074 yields -3.78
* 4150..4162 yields -1.30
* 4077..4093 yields 0.05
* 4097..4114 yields 1.03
